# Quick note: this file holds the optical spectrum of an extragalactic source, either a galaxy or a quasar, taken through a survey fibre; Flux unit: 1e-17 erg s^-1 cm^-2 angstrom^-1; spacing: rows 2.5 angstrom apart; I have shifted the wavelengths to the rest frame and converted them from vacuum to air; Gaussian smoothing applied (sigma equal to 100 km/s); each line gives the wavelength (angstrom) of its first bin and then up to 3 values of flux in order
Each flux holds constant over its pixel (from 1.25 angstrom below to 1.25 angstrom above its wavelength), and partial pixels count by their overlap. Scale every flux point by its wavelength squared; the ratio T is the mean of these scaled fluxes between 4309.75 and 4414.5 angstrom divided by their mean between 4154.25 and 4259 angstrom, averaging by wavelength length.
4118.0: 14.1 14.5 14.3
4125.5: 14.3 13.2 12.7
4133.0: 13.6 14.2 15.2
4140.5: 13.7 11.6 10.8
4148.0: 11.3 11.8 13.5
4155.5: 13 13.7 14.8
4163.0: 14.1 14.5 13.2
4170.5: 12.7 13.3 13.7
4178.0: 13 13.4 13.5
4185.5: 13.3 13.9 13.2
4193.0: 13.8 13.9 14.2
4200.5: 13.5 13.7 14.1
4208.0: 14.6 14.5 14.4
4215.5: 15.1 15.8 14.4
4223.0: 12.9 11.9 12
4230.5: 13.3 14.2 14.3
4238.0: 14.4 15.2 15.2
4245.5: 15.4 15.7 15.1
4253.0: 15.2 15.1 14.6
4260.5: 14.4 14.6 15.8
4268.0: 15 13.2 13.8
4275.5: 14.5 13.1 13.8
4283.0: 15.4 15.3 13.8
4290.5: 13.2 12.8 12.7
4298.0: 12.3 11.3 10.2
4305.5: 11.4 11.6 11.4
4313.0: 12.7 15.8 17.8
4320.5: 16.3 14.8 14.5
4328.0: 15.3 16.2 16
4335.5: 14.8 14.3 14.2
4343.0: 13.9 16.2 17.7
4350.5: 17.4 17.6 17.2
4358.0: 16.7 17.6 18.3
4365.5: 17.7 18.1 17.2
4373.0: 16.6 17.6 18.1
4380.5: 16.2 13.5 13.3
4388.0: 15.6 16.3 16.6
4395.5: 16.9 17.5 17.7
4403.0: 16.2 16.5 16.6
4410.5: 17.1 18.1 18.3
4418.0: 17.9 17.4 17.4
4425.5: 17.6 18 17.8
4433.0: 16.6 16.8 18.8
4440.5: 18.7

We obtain 1.24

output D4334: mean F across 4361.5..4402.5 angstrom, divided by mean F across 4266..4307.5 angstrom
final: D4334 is 1.3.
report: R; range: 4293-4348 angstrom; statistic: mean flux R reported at 14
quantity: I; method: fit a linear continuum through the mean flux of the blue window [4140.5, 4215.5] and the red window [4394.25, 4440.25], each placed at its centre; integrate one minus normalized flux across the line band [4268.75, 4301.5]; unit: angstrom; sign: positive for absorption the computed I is 3.7 angstrom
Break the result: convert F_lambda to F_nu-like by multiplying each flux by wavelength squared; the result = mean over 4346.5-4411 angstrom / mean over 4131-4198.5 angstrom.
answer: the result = 1.39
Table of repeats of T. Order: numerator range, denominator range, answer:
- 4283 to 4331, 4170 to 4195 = 1.08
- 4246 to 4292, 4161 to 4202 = 1.11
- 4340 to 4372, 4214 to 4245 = 1.28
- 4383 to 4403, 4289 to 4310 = 1.41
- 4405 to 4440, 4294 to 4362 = 1.24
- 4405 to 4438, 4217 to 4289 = 1.31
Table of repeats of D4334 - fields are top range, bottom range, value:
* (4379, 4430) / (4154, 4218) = 1.21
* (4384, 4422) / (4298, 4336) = 1.20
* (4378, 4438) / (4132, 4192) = 1.27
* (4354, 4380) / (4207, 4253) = 1.22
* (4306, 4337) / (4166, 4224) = 1.06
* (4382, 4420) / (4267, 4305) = 1.25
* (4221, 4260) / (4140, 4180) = 1.10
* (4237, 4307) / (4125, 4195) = 1.05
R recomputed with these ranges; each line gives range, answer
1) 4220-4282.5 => 14.3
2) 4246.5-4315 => 13.7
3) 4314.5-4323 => 16.4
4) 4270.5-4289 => 14.2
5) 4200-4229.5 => 13.9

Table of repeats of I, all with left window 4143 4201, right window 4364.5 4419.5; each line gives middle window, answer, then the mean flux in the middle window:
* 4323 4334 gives 0.3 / 15.4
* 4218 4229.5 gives 0.8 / 13.1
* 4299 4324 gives 3.6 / 13.3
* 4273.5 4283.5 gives 0.6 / 14.1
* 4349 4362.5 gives -1.0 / 17.4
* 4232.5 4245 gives -0.3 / 14.7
